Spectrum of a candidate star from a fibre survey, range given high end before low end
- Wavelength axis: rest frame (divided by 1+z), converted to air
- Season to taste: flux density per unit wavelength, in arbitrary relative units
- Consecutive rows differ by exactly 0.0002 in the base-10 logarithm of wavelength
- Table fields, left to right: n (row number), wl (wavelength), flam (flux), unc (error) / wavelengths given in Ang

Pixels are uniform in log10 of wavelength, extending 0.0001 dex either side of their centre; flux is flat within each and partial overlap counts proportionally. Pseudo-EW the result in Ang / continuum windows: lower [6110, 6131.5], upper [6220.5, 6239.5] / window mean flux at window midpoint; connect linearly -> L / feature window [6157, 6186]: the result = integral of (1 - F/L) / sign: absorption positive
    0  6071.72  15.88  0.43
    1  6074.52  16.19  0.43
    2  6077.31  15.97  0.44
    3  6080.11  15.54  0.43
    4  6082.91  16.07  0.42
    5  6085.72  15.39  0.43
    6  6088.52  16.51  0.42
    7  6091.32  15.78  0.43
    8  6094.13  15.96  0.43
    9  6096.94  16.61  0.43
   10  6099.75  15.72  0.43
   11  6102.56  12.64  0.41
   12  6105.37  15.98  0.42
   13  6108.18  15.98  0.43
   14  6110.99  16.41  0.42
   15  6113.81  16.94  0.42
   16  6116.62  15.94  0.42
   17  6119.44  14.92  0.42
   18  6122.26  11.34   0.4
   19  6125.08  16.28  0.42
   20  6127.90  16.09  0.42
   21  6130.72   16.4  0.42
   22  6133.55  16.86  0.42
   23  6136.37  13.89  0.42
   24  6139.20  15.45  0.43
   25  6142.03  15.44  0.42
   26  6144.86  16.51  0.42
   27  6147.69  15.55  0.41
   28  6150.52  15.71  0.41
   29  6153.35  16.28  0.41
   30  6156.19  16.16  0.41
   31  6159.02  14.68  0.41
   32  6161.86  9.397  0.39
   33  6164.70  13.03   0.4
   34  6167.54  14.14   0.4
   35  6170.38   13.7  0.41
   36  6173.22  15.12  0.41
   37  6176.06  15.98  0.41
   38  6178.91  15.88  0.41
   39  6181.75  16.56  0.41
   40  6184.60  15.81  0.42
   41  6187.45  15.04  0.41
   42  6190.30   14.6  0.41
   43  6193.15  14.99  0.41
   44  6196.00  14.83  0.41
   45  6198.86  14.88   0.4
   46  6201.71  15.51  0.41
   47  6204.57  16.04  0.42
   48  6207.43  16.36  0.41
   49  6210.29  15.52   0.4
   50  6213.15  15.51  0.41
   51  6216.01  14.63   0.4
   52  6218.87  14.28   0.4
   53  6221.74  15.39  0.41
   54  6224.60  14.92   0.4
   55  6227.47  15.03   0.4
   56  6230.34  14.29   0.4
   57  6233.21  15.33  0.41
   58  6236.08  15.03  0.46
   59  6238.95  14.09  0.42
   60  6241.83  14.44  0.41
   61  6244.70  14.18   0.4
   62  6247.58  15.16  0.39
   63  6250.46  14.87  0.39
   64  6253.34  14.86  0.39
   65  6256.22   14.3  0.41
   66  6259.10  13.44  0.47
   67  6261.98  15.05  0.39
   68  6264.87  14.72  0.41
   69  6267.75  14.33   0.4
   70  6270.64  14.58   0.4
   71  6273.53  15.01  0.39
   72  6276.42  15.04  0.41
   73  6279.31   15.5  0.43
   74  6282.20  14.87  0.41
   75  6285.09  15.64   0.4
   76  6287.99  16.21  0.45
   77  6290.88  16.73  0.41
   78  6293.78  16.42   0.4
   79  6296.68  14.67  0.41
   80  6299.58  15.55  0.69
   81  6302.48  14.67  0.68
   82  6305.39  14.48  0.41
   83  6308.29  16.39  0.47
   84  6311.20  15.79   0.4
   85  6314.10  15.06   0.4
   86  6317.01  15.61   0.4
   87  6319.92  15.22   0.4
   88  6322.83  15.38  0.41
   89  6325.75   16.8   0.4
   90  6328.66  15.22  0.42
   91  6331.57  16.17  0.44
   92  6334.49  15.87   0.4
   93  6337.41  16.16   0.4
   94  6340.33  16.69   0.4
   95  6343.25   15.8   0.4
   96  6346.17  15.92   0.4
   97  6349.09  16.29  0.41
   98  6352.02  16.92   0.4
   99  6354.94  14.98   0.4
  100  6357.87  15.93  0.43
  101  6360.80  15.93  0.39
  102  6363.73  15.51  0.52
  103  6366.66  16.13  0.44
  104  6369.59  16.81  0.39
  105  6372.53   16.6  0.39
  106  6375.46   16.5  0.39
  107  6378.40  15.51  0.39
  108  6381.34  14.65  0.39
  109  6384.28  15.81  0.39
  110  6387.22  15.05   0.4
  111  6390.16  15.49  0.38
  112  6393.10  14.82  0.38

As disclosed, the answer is 1.43 Ang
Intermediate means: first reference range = 15.5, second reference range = 14.9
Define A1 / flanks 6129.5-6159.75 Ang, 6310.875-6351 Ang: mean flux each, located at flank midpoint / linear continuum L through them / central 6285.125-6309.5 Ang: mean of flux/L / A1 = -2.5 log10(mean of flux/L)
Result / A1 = 0.01 mag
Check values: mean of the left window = 15.7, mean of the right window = 15.9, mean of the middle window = 15.6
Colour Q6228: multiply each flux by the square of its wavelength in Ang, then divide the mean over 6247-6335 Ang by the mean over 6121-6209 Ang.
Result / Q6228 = 1.05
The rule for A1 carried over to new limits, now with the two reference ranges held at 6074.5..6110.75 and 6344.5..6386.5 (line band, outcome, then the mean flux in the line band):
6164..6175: 0.12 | 14.1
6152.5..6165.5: 0.14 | 13.8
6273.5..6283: 0.05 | 15.1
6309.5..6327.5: 0.02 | 15.6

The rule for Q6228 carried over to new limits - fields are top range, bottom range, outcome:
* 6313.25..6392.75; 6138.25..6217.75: 1.11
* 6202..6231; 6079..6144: 1.01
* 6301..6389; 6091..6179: 1.11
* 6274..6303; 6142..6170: 1.11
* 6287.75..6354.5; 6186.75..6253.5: 1.09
